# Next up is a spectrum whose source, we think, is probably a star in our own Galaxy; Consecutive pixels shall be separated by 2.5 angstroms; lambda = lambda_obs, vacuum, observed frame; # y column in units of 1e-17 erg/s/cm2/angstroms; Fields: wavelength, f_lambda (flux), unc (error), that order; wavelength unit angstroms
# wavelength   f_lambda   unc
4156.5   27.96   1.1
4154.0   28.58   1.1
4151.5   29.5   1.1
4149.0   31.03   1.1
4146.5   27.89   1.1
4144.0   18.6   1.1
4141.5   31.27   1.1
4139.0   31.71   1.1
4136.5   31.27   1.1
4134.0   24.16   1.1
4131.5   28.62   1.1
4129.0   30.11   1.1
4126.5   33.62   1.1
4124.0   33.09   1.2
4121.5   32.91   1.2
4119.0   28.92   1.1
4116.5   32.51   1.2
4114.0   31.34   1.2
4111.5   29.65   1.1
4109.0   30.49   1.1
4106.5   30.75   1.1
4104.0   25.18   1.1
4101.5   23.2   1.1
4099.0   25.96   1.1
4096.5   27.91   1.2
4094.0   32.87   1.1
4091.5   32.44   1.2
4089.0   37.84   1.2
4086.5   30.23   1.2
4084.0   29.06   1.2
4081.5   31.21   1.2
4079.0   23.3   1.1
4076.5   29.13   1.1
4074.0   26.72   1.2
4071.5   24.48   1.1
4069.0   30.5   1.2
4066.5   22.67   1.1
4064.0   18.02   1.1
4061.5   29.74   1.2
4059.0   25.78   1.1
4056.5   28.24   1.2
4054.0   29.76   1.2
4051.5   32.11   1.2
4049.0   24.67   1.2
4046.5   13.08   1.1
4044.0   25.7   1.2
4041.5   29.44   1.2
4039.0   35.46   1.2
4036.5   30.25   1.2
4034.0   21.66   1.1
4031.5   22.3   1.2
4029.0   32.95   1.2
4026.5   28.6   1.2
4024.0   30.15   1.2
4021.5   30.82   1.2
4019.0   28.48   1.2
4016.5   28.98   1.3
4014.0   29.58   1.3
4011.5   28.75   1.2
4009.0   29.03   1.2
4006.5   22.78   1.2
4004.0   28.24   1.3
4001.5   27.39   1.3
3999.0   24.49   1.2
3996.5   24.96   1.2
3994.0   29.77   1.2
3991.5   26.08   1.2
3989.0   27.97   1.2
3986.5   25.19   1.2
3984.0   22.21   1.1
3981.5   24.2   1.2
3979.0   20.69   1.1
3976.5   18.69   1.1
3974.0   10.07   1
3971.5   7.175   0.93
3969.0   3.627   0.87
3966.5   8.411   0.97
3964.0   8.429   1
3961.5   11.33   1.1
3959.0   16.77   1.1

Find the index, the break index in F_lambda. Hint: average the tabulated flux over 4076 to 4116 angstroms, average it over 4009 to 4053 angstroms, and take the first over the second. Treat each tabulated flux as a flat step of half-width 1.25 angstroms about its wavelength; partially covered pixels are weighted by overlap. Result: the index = 1.06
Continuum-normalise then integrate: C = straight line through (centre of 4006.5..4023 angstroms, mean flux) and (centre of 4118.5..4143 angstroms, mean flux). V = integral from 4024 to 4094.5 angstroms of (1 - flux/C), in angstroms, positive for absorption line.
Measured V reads 4.0 angstroms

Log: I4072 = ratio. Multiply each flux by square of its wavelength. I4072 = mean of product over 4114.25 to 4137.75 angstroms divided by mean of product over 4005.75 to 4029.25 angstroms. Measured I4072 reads 1.11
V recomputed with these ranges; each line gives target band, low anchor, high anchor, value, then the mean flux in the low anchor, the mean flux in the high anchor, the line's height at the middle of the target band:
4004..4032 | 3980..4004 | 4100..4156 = -2.14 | 25.9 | 29.3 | 26.5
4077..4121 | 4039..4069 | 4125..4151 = -3.32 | 26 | 28.9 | 27.6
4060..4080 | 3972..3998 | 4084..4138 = 1.49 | 22.5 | 30.1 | 27.7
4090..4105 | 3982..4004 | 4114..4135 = 0.77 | 26.1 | 30.6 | 29.7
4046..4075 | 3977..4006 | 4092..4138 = 2.03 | 25.3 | 29.6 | 27.7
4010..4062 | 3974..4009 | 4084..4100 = -1.09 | 24.4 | 31.1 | 27.4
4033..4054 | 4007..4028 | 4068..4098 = 1.80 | 29.1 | 29.6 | 29.3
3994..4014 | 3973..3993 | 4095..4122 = -3.13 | 22.1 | 28.9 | 23.3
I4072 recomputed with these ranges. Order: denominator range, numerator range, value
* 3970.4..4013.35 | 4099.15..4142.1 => 1.35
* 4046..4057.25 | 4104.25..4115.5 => 1.18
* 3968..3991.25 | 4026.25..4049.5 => 1.48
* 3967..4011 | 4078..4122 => 1.44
